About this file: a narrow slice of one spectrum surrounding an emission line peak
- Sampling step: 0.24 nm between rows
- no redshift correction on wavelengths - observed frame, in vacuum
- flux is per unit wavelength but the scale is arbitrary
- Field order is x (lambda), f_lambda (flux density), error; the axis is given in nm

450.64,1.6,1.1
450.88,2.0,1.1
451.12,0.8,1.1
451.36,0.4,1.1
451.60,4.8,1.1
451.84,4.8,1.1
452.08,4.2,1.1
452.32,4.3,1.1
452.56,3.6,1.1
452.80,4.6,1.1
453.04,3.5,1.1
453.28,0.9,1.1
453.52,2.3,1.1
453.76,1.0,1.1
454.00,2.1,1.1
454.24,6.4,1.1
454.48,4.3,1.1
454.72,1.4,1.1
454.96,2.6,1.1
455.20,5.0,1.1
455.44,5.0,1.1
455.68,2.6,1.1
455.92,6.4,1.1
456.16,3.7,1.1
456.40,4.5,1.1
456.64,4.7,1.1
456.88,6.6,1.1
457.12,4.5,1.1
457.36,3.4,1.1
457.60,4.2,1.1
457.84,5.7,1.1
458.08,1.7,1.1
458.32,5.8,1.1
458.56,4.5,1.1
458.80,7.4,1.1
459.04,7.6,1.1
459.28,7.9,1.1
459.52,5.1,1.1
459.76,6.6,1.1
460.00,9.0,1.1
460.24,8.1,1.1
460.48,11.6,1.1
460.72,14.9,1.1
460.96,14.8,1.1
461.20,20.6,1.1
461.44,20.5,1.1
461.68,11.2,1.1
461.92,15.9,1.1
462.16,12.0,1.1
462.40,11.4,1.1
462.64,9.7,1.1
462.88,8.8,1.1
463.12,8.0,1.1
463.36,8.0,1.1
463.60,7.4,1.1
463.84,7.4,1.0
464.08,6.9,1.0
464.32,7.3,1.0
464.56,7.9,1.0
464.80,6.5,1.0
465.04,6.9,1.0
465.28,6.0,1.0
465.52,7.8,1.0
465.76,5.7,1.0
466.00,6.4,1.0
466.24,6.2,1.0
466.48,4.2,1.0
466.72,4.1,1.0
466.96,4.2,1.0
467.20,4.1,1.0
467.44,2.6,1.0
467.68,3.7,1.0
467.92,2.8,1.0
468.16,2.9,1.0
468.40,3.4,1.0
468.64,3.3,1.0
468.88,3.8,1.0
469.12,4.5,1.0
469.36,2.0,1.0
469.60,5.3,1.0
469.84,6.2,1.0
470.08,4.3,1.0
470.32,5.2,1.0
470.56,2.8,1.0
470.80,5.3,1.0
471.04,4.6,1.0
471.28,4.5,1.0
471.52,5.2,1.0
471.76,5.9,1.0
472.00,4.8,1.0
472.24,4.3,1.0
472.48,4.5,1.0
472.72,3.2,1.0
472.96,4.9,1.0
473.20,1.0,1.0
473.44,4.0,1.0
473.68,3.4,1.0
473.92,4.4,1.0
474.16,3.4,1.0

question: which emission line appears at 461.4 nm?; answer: Lyman alpha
